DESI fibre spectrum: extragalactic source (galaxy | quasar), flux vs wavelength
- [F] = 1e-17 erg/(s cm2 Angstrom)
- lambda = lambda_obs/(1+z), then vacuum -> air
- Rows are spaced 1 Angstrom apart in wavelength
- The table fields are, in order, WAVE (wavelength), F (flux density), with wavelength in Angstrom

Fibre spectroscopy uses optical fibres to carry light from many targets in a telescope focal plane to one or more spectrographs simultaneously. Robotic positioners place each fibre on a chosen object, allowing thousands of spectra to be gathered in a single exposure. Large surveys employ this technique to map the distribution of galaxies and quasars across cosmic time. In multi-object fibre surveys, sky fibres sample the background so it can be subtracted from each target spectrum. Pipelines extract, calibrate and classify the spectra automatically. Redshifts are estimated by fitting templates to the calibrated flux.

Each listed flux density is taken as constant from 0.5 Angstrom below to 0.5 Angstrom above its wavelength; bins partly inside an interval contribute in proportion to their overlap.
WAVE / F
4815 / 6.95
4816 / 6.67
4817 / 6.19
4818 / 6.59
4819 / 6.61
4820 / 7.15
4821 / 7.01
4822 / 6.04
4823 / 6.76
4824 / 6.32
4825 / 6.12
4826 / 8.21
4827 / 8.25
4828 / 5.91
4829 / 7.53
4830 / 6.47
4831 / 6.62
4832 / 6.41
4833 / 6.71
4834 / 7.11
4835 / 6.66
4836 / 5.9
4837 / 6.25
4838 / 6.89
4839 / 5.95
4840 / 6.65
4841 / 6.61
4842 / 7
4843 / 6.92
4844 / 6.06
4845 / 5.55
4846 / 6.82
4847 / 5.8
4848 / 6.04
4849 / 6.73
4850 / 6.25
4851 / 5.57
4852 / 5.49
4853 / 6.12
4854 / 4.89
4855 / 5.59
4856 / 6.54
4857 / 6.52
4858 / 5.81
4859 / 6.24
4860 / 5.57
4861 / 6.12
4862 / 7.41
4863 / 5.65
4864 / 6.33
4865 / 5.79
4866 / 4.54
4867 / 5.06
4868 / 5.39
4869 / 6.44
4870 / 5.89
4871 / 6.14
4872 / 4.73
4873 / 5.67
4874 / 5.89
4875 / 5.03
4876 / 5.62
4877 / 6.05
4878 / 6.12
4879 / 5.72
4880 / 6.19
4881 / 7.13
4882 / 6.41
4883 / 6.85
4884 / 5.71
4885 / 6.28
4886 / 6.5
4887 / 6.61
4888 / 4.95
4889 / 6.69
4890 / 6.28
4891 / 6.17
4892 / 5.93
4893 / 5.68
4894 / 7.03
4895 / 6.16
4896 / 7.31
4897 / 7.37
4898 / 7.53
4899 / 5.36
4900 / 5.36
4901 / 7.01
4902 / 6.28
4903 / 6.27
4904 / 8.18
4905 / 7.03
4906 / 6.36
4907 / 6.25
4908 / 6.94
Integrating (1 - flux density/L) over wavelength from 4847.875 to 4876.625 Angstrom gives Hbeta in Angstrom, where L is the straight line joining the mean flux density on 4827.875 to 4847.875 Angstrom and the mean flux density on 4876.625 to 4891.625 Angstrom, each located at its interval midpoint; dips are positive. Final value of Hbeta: 2.42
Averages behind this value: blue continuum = 6.49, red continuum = 6.24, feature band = 5.83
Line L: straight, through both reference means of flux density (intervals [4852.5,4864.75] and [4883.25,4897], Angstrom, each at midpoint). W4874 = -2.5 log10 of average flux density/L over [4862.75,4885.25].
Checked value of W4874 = 0.06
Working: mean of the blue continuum 6.06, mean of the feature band 5.85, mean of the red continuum 6.31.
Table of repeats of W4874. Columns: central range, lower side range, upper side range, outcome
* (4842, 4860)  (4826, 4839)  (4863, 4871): 0.018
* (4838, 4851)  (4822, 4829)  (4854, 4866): 0.011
